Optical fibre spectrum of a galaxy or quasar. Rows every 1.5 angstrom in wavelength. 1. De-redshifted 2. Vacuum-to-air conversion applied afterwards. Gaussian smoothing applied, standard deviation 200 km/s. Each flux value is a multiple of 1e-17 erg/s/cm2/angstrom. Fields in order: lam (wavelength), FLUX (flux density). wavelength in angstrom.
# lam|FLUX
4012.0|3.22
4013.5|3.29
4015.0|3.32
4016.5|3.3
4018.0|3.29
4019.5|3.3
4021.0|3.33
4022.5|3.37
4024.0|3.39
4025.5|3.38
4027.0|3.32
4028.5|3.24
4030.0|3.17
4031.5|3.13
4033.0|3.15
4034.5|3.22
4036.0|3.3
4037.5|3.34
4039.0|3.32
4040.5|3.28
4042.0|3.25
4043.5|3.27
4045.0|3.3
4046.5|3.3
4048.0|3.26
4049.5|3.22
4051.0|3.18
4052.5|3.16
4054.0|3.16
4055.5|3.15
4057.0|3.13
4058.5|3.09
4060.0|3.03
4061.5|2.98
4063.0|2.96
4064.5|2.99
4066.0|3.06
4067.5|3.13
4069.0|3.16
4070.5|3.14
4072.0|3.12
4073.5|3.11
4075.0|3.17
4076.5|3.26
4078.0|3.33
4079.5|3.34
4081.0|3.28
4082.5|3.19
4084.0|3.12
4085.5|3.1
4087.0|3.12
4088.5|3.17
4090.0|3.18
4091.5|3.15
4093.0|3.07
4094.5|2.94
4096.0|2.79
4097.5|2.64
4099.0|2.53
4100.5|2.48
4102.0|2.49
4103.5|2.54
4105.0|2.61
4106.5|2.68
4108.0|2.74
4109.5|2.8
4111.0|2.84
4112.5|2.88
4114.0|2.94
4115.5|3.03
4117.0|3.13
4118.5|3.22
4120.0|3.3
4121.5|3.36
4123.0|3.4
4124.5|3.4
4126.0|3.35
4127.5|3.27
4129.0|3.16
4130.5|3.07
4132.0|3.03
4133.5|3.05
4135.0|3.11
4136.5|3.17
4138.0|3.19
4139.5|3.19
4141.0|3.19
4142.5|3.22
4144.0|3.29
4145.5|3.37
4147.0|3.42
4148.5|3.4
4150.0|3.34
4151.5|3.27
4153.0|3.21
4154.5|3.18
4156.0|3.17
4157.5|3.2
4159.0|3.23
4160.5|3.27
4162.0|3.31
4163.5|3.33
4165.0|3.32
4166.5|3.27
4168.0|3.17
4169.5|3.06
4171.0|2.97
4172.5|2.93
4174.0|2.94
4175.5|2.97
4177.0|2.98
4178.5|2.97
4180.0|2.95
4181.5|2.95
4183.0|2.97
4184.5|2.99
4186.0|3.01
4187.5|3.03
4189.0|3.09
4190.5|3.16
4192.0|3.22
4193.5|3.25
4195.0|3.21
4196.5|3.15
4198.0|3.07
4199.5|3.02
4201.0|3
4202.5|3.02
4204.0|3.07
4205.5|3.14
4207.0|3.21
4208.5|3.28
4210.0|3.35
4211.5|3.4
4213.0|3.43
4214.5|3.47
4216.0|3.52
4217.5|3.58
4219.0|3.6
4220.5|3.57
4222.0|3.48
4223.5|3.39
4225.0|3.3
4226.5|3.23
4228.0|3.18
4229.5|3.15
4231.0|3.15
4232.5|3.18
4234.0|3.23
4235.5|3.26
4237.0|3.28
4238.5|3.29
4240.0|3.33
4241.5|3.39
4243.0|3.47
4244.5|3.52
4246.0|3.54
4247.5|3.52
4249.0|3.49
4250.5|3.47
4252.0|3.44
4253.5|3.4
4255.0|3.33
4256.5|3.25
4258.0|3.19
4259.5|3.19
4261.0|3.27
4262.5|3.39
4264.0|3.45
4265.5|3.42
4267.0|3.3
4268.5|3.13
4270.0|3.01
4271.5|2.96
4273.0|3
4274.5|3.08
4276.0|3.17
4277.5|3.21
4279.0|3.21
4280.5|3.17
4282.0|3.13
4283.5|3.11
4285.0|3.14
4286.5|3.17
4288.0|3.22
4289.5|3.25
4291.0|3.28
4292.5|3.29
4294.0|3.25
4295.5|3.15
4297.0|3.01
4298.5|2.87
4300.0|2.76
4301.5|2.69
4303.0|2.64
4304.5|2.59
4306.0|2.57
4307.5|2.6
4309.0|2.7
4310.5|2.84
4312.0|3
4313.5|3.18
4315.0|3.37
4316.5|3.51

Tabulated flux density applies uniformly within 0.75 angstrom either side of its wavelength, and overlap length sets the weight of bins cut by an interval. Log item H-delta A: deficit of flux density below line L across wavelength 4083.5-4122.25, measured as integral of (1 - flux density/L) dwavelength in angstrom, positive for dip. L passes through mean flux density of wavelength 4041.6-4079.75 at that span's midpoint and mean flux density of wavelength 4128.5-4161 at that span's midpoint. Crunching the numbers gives 3.3 angstrom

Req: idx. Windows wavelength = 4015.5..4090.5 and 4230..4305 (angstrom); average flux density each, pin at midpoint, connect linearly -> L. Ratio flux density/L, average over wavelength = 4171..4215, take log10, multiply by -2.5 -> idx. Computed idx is 0.034 mag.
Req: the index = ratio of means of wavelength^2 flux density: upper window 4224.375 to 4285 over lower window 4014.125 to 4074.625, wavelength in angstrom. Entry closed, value 1.13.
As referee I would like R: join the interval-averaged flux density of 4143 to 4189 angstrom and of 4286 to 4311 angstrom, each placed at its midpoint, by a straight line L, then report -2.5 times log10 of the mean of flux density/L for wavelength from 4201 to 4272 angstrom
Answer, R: -0.10 mag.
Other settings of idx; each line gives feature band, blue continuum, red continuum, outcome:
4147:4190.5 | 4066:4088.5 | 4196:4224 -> 0.046 mag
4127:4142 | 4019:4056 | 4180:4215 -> 0.017 mag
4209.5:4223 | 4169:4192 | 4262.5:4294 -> -0.138 mag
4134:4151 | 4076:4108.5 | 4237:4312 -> -0.089 mag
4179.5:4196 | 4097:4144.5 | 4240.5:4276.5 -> 0.027 mag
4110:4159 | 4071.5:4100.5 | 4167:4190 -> -0.057 mag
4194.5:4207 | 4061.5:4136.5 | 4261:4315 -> -0.013 mag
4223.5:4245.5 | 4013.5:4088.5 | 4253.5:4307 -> -0.054 mag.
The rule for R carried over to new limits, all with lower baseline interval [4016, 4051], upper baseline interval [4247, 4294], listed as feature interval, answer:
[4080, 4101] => 0.10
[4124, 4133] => 0.02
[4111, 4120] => 0.08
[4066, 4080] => 0.03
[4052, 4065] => 0.07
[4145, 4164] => -0.01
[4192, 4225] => -0.01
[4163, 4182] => 0.07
